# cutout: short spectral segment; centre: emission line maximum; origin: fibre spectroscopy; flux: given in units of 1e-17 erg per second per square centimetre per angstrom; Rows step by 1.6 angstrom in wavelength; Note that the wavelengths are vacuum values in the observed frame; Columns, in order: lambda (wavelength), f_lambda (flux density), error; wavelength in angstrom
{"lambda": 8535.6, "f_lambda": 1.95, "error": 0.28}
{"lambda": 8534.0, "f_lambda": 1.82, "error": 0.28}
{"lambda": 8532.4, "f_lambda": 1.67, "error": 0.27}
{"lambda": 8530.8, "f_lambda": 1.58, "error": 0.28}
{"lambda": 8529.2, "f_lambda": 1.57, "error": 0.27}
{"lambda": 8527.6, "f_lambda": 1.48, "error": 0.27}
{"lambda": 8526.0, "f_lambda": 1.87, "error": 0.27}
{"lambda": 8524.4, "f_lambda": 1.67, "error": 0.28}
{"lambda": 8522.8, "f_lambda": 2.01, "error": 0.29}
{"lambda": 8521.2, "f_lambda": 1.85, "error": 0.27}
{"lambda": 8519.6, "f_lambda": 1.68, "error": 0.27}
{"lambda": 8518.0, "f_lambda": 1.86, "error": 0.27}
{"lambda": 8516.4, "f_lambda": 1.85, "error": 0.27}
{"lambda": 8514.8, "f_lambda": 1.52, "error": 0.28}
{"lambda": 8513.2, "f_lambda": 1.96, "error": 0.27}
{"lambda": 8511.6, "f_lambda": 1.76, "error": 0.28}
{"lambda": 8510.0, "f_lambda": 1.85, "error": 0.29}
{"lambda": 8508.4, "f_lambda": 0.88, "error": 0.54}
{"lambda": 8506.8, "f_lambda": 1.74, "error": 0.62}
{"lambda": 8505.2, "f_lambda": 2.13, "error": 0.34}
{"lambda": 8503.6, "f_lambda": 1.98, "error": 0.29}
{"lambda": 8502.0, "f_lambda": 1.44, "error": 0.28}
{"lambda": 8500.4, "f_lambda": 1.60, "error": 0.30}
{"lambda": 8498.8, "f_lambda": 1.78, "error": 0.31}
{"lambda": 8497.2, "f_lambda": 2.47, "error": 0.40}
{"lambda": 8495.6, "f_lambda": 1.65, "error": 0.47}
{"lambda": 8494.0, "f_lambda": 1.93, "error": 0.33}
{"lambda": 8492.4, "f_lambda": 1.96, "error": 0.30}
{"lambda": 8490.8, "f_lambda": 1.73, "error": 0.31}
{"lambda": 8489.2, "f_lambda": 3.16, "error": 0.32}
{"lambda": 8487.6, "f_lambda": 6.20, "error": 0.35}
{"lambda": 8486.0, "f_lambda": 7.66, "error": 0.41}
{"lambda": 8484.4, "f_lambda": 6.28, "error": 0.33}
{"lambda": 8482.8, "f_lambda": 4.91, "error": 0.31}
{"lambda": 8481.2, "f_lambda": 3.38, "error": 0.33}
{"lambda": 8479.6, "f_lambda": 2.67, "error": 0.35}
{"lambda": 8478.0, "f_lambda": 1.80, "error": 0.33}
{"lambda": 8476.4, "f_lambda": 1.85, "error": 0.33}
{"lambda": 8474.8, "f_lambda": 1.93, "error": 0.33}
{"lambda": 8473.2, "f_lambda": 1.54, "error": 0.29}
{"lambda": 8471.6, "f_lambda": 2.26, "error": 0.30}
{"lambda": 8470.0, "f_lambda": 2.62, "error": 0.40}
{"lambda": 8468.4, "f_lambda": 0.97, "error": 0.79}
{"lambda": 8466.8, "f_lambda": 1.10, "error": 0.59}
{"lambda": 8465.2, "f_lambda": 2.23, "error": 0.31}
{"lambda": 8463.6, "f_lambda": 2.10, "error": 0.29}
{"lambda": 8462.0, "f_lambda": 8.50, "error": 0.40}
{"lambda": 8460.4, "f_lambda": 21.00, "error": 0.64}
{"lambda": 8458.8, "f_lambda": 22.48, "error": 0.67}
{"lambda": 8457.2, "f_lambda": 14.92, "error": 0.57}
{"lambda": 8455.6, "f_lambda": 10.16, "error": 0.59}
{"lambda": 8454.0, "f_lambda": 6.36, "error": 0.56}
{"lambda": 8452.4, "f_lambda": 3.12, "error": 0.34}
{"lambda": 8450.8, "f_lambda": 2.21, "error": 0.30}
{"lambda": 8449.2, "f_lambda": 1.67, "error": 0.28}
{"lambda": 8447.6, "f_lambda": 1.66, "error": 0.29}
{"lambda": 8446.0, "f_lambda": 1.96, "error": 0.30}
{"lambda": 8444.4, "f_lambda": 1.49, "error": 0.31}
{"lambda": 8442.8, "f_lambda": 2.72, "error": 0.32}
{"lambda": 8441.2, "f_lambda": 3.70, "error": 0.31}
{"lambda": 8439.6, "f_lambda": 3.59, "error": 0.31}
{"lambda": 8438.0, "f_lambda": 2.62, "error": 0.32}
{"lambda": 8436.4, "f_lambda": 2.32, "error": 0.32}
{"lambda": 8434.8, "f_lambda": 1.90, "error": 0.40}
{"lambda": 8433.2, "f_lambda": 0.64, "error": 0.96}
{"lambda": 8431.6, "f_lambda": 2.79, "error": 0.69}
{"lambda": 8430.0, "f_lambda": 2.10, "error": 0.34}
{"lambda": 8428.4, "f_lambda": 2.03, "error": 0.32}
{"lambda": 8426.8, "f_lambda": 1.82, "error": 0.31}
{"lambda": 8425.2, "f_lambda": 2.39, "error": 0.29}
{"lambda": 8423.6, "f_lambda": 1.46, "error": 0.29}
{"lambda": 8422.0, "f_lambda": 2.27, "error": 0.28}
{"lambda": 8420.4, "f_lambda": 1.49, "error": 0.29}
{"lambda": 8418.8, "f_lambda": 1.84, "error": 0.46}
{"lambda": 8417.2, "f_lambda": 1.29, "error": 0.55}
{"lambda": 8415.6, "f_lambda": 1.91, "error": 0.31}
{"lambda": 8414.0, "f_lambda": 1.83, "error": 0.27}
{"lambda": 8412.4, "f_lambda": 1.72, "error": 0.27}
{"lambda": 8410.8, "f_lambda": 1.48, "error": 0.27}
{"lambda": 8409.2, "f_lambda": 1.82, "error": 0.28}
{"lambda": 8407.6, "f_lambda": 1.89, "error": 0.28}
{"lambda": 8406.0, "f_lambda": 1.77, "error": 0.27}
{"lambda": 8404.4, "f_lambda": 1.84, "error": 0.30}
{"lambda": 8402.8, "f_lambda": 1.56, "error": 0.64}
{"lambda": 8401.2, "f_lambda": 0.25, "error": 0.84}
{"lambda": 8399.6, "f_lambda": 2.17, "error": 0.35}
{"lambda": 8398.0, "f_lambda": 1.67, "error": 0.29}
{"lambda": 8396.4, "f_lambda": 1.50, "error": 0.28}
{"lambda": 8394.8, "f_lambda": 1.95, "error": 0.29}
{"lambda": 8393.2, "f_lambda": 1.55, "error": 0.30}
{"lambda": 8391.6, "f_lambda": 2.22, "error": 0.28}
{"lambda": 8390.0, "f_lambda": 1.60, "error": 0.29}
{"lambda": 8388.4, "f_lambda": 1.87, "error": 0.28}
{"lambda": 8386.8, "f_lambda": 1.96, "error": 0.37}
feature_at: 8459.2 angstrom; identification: H-alpha 6563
